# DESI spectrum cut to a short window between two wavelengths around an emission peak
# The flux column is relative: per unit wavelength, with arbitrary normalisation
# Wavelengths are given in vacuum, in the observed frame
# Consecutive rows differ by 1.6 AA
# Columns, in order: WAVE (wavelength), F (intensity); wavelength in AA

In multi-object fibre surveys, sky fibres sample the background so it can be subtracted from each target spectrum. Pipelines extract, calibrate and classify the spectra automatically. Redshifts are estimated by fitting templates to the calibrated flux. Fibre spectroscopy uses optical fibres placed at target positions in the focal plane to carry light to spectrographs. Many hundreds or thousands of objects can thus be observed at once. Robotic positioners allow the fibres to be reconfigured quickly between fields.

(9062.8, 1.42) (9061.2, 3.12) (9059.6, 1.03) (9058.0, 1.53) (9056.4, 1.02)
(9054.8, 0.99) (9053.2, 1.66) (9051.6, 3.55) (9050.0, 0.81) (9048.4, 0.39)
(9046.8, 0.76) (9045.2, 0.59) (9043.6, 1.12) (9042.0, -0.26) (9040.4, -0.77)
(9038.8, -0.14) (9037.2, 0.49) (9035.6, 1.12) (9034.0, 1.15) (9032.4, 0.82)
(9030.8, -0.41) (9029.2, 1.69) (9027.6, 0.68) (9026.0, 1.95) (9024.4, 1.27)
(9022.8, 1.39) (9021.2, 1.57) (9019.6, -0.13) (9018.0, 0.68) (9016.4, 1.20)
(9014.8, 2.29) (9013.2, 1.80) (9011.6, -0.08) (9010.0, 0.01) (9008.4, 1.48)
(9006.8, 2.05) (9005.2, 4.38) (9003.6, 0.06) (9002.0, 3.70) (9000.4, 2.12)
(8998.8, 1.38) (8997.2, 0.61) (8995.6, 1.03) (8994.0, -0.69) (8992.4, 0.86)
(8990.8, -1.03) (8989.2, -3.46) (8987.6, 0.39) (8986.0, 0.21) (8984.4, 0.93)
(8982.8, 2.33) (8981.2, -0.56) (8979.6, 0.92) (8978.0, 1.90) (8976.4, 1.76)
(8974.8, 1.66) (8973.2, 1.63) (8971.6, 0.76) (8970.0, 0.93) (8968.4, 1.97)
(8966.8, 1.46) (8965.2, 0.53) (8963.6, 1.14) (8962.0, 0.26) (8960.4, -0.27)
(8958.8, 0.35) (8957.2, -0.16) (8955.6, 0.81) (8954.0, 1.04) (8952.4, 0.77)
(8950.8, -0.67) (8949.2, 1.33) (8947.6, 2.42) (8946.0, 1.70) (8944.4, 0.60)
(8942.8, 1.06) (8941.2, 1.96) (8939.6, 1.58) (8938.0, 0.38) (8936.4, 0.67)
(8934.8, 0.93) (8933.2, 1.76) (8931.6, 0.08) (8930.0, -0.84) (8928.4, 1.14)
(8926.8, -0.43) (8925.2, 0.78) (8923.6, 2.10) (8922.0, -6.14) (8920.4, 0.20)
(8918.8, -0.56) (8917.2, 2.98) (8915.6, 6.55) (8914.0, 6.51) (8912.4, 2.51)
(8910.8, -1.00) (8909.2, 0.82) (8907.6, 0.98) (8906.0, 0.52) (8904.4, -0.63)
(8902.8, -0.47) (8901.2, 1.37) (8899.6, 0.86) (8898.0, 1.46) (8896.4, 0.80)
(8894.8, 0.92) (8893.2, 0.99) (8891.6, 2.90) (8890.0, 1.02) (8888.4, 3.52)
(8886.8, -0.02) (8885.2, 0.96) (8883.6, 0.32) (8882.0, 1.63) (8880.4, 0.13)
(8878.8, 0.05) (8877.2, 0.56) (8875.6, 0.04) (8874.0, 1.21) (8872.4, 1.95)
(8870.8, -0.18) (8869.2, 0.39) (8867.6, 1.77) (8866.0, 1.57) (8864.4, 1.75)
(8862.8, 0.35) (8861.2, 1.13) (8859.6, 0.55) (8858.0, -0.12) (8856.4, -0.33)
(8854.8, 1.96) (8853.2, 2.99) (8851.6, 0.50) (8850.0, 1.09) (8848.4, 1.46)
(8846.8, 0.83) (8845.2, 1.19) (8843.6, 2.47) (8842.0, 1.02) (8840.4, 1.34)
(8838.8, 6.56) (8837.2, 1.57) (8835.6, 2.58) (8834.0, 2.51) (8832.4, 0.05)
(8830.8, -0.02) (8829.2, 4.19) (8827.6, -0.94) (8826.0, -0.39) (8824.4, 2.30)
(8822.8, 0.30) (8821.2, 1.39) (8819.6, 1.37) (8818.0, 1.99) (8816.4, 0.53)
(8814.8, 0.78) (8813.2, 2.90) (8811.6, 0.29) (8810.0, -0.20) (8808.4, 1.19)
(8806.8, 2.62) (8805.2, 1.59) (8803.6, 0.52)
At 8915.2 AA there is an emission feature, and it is Hbeta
